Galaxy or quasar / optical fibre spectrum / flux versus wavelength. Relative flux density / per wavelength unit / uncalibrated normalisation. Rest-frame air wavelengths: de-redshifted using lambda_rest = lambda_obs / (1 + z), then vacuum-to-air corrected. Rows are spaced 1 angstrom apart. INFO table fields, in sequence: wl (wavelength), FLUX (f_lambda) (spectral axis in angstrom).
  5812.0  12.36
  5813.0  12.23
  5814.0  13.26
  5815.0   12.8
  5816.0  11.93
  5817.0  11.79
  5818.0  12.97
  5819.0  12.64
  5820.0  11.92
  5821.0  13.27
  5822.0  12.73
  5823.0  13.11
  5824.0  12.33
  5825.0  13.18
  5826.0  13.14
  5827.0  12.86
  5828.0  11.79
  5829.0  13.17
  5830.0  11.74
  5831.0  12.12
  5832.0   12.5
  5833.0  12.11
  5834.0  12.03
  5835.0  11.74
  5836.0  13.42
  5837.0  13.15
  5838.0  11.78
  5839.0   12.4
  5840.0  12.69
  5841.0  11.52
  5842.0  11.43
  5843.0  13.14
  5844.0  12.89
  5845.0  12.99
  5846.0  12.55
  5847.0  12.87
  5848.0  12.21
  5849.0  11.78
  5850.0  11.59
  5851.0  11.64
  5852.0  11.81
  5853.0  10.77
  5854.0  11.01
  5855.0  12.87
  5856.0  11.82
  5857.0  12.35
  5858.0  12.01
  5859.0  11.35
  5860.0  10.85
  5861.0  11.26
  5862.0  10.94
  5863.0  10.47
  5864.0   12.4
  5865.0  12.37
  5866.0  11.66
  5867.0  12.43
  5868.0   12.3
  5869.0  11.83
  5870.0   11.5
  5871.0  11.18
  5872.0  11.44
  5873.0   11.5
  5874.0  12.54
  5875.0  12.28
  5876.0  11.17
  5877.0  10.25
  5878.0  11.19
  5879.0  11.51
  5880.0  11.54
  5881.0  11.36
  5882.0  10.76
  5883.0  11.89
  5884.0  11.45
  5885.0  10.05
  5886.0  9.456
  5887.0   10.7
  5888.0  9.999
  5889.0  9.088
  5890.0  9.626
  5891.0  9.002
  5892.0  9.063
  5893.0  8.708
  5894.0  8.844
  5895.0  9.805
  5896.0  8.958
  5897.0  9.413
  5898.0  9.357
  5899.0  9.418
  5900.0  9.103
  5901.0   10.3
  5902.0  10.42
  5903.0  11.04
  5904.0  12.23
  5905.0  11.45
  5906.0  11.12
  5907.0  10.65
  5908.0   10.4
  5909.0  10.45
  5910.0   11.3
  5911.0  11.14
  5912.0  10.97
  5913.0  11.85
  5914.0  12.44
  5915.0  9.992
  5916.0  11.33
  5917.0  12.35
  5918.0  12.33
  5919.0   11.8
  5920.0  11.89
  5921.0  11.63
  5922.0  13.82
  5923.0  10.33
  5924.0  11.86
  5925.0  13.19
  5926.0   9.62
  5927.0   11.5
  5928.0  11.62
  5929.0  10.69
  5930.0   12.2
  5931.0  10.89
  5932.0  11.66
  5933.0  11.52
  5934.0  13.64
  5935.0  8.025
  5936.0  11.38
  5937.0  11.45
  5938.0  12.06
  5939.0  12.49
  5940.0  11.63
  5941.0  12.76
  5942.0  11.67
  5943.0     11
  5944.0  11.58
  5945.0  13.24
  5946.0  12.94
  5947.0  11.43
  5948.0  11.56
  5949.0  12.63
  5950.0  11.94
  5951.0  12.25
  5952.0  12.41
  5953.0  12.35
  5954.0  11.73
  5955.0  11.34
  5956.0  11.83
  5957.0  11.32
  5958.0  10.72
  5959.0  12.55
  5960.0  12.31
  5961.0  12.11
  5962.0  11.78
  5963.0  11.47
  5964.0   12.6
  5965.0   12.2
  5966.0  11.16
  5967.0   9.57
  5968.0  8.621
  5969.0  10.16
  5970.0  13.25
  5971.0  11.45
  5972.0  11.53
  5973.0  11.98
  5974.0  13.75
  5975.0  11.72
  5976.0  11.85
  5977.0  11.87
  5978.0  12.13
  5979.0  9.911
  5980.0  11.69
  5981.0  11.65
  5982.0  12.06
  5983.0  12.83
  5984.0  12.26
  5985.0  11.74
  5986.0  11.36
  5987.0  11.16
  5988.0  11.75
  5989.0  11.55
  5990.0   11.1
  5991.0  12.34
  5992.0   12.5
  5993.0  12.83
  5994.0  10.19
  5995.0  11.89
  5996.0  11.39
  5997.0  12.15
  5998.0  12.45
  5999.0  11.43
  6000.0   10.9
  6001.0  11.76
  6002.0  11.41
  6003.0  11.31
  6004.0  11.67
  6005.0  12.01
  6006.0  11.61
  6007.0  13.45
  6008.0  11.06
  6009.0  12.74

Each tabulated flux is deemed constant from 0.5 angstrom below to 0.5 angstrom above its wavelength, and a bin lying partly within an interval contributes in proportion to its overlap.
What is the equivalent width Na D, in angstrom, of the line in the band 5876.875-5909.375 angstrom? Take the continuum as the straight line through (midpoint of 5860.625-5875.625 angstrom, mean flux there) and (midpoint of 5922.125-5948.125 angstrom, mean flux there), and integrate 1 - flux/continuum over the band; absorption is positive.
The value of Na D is 4.0 angstrom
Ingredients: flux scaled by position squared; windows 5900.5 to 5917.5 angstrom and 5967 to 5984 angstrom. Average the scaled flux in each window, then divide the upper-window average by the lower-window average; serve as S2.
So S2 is 1.1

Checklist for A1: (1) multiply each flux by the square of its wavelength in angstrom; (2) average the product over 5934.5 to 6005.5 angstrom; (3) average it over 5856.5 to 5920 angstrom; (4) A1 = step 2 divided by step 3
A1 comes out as 1.10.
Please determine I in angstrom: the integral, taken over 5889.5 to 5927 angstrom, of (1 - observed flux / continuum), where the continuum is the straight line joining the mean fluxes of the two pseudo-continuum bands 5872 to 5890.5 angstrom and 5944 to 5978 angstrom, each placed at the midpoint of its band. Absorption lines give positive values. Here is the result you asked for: 1.6 angstrom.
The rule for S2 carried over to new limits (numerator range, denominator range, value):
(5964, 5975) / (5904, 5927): 1.02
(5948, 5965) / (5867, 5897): 1.15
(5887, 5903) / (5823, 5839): 0.78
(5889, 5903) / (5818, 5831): 0.76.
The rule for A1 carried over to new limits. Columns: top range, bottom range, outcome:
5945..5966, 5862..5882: 1.06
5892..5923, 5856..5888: 0.96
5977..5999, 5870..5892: 1.13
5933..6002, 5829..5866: 1.02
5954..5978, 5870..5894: 1.12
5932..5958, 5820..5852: 0.99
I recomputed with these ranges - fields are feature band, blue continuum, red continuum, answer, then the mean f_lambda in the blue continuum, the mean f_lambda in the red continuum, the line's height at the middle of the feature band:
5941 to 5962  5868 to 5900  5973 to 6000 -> -1.1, 10.5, 11.8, 11.4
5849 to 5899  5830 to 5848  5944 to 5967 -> 5.3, 12.4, 11.9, 12.3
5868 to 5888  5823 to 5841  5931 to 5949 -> 1.5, 12.5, 11.8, 12.2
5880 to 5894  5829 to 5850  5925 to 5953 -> 2.3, 12.4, 11.7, 12.1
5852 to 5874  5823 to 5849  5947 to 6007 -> 1.2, 12.5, 11.7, 12.3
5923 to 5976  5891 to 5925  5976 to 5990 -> -1.9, 10.8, 11.7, 11.3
